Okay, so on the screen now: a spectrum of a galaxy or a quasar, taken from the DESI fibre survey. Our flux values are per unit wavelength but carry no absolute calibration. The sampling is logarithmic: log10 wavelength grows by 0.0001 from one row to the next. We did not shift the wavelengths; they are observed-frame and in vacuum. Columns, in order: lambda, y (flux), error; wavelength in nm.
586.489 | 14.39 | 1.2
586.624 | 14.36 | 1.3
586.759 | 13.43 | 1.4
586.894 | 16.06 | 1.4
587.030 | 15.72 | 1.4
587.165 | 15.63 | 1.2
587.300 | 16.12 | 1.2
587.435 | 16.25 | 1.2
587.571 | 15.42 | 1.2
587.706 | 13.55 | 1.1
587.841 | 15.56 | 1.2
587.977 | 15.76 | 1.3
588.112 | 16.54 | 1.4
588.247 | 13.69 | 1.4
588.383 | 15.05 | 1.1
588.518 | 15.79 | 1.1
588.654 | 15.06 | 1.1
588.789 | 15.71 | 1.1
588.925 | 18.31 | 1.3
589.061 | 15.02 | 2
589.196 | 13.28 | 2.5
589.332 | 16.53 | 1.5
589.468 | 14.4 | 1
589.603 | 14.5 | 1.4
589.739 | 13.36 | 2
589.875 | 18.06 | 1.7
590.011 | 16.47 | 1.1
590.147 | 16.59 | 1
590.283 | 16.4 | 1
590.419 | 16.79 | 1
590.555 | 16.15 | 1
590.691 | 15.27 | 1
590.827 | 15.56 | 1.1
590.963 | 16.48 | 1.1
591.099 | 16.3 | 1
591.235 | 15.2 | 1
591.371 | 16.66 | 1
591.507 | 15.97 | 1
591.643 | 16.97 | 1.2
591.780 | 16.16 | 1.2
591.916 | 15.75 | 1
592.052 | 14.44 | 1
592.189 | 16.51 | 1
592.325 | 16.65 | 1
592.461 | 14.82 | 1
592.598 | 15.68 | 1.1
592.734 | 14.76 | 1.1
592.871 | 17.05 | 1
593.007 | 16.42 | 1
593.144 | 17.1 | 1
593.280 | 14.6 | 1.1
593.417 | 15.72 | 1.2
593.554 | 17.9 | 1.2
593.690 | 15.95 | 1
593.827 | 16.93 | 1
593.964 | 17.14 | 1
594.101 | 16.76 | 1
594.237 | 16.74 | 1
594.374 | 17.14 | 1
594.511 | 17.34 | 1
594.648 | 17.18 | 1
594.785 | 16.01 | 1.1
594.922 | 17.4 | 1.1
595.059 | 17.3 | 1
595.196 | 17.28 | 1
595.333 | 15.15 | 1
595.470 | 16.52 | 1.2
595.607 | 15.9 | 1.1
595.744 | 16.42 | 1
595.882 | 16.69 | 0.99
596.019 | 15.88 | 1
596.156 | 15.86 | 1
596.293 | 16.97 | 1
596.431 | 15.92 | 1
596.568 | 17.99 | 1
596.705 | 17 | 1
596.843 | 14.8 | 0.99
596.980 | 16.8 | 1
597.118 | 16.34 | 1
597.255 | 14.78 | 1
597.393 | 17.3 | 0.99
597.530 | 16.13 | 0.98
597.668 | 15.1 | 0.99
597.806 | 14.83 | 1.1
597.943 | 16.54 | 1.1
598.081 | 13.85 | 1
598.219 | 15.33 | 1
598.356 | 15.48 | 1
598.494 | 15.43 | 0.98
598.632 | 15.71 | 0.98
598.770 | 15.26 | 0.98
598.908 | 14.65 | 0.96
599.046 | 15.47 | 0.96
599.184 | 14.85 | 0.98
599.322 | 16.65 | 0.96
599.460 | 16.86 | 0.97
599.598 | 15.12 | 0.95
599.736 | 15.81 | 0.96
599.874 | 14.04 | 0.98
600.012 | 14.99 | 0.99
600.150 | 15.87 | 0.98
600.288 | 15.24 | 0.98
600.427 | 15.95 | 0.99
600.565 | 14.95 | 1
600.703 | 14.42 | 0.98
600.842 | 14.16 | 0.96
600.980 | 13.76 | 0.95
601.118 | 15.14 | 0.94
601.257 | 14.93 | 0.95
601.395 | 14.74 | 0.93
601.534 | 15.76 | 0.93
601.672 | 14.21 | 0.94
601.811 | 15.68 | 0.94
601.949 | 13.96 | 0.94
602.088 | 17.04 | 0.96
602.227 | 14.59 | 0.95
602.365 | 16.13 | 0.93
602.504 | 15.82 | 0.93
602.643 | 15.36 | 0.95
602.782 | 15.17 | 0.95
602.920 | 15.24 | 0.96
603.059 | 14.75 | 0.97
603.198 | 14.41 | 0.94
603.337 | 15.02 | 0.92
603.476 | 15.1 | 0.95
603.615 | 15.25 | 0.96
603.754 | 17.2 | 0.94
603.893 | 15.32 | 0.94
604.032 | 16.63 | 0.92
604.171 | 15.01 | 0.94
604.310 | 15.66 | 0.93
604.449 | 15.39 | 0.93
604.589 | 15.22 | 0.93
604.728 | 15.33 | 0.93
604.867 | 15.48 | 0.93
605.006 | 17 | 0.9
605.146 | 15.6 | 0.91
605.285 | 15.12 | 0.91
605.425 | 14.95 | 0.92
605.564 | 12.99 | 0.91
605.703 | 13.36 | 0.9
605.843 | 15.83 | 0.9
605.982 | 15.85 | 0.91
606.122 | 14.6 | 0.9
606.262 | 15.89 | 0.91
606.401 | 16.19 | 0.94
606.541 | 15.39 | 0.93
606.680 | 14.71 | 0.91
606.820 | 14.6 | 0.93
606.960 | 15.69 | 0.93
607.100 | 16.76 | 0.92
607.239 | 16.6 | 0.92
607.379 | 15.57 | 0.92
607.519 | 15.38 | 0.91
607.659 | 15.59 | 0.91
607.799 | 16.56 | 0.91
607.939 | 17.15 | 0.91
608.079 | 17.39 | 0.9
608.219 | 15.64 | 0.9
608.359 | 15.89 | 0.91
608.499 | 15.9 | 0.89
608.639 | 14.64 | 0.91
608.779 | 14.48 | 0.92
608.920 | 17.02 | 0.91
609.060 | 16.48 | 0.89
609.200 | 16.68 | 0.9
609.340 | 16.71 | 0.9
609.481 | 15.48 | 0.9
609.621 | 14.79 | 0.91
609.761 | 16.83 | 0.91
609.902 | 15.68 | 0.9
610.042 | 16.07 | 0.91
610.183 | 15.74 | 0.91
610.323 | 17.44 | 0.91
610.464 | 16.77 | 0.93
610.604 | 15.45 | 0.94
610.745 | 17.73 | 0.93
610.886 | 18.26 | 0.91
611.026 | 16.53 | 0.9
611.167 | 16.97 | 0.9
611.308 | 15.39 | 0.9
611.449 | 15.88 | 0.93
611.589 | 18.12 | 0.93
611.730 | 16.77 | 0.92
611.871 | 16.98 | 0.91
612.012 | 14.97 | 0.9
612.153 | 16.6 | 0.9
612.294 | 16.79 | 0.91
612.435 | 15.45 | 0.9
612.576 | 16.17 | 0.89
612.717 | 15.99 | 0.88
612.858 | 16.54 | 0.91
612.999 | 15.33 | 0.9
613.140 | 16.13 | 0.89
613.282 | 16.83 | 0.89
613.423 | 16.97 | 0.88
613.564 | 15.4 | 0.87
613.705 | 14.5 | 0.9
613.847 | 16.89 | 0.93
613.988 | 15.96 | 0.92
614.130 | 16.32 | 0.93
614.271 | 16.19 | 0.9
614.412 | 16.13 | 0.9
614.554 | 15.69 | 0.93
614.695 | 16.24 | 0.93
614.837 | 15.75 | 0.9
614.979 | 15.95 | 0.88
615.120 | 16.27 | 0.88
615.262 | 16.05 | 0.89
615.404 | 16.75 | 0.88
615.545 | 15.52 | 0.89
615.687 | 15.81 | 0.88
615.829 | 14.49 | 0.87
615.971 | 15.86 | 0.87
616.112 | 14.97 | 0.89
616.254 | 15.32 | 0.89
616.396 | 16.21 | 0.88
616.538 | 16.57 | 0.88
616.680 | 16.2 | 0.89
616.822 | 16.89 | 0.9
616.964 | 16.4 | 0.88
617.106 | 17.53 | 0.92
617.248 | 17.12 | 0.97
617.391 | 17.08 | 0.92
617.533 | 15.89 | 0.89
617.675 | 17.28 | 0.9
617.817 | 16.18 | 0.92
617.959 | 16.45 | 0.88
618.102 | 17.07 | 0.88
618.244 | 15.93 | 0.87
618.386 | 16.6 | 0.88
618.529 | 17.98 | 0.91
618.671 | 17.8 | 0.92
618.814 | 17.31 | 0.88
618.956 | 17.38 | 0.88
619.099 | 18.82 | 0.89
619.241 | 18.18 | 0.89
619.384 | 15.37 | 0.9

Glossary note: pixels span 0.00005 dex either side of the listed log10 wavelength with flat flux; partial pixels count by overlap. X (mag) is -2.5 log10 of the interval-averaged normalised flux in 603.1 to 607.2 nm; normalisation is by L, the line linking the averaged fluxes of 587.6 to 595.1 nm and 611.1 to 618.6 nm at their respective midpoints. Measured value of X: 0.05 mag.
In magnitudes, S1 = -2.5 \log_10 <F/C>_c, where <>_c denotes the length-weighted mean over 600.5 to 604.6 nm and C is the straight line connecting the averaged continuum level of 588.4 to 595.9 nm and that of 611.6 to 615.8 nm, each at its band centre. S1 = 0.06 mag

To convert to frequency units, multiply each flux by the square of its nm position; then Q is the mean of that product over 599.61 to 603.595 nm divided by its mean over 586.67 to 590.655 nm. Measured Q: 1.01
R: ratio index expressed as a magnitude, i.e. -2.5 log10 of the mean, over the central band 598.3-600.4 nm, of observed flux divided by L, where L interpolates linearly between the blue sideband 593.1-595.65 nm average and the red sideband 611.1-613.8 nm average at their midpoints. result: 0.074 mag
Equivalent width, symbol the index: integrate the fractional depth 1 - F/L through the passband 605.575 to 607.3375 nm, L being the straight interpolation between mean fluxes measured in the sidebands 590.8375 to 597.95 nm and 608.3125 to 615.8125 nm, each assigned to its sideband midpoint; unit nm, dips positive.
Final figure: 0.09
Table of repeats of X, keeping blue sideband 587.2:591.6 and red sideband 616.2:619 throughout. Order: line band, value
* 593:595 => -0.06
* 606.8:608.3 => 0.02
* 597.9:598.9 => 0.05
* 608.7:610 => 0.03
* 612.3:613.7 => 0.04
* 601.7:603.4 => 0.07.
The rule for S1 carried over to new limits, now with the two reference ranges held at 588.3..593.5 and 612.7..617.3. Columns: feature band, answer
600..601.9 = 0.07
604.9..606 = 0.06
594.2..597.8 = -0.04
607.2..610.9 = -0.01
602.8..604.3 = 0.04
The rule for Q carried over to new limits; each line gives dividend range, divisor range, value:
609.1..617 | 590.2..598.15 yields 1.06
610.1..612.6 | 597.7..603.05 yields 1.13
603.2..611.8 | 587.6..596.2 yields 1.04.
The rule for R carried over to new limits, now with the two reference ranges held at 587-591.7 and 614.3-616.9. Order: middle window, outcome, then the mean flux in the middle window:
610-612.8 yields -0.04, 16.5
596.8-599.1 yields 0.02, 15.5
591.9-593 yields 0.00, 15.8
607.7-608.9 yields -0.01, 16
